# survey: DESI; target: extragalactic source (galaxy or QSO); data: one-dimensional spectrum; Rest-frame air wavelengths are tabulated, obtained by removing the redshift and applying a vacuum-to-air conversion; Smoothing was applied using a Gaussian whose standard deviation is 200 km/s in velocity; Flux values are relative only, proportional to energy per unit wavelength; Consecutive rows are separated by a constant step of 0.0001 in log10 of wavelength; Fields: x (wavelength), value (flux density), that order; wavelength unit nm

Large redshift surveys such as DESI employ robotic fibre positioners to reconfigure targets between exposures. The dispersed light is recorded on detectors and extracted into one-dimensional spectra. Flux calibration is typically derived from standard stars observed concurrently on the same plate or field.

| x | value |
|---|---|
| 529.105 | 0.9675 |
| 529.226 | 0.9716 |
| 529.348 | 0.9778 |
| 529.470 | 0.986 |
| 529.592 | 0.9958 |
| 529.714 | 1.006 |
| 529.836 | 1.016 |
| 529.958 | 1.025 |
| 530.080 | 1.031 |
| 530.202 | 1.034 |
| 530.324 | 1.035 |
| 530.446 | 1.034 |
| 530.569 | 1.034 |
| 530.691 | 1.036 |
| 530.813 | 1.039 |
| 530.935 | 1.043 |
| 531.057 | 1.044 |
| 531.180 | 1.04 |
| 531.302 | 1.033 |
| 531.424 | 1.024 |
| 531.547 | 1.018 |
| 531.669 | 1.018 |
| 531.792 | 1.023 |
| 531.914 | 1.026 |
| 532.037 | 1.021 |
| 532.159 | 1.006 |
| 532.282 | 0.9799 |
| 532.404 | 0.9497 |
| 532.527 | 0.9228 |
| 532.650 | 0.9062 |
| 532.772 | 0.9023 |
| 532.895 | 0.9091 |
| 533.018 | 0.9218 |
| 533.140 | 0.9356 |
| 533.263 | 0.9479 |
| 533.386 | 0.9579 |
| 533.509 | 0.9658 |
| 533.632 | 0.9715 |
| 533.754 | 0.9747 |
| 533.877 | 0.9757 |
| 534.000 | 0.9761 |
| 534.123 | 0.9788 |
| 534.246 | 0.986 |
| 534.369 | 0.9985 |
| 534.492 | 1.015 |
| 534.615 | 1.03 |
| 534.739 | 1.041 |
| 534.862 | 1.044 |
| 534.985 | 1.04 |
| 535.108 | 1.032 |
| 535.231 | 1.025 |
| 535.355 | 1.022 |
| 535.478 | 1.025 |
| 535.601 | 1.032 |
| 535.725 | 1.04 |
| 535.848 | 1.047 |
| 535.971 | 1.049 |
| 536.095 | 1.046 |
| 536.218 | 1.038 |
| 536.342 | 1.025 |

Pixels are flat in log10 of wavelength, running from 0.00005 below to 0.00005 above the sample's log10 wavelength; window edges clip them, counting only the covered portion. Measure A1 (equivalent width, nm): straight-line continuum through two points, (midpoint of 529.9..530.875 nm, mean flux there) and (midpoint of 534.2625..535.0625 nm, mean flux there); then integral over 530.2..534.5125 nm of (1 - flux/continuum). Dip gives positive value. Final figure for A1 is 0.17 nm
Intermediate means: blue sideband 1.03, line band 0.99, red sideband 1.03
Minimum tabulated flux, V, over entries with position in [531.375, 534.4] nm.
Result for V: 0.9023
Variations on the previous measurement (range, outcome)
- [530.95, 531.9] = 1.018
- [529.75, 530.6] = 1.016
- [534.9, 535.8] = 1.022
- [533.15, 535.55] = 0.9479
